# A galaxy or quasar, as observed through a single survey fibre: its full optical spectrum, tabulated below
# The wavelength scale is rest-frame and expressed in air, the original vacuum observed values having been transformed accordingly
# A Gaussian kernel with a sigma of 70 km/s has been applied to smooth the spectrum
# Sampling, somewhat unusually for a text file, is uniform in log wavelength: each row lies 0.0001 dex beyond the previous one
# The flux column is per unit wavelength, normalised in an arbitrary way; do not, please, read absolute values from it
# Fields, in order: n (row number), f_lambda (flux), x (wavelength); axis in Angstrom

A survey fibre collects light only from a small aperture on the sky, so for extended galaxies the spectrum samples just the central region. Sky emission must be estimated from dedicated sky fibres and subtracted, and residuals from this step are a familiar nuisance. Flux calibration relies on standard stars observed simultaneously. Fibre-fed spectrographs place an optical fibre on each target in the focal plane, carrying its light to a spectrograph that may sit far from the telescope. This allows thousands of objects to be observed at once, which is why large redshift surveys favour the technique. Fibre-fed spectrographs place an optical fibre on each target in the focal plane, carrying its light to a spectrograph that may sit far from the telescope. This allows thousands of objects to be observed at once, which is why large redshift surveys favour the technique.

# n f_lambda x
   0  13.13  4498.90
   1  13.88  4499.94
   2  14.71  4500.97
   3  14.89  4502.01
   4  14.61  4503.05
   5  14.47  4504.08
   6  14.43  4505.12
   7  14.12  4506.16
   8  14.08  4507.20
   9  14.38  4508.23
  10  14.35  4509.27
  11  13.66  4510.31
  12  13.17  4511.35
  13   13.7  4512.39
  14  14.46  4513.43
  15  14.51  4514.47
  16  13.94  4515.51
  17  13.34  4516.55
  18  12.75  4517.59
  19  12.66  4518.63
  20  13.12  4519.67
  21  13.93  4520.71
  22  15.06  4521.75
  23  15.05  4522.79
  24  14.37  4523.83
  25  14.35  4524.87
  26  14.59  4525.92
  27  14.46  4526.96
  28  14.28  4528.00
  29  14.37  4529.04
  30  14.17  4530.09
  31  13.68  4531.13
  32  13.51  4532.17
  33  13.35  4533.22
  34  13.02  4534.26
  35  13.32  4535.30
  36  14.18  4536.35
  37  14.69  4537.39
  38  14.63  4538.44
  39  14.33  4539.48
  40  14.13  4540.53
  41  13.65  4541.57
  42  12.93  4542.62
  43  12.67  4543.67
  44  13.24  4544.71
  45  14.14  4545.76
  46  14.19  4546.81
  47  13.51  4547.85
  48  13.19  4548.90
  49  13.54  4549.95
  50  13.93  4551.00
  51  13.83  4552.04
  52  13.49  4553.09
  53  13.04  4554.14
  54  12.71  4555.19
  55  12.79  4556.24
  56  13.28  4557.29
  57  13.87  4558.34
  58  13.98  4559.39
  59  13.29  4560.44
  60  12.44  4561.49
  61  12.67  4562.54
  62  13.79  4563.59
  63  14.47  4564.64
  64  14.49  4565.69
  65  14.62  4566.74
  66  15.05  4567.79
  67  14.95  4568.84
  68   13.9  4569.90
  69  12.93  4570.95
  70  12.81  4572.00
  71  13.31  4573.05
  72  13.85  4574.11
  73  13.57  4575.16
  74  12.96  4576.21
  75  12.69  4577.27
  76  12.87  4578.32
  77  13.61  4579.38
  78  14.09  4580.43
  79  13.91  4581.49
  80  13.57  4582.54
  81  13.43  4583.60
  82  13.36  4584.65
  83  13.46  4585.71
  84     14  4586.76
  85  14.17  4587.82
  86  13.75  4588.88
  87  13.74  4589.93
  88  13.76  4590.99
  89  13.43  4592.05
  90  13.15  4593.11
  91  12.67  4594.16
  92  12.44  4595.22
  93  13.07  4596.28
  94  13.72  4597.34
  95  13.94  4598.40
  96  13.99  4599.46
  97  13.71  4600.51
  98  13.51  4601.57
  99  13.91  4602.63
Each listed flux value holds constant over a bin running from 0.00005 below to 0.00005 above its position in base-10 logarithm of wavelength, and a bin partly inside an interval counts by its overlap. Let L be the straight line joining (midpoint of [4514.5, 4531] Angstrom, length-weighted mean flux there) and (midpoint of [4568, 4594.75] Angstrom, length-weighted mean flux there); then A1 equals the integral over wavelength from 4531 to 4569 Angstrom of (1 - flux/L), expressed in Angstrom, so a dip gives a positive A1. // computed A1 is 0.3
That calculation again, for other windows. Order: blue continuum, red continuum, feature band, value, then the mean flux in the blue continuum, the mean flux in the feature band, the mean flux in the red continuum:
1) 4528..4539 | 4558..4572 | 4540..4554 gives 0.33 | 13.9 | 13.6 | 13.8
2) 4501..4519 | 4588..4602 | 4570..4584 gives 0.22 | 14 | 13.4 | 13.5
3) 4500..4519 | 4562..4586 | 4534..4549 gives 0.11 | 14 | 13.7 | 13.7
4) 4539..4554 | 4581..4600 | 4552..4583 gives 0.04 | 13.6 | 13.6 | 13.5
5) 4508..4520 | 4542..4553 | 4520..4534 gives -0.62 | 13.7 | 14.2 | 13.5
